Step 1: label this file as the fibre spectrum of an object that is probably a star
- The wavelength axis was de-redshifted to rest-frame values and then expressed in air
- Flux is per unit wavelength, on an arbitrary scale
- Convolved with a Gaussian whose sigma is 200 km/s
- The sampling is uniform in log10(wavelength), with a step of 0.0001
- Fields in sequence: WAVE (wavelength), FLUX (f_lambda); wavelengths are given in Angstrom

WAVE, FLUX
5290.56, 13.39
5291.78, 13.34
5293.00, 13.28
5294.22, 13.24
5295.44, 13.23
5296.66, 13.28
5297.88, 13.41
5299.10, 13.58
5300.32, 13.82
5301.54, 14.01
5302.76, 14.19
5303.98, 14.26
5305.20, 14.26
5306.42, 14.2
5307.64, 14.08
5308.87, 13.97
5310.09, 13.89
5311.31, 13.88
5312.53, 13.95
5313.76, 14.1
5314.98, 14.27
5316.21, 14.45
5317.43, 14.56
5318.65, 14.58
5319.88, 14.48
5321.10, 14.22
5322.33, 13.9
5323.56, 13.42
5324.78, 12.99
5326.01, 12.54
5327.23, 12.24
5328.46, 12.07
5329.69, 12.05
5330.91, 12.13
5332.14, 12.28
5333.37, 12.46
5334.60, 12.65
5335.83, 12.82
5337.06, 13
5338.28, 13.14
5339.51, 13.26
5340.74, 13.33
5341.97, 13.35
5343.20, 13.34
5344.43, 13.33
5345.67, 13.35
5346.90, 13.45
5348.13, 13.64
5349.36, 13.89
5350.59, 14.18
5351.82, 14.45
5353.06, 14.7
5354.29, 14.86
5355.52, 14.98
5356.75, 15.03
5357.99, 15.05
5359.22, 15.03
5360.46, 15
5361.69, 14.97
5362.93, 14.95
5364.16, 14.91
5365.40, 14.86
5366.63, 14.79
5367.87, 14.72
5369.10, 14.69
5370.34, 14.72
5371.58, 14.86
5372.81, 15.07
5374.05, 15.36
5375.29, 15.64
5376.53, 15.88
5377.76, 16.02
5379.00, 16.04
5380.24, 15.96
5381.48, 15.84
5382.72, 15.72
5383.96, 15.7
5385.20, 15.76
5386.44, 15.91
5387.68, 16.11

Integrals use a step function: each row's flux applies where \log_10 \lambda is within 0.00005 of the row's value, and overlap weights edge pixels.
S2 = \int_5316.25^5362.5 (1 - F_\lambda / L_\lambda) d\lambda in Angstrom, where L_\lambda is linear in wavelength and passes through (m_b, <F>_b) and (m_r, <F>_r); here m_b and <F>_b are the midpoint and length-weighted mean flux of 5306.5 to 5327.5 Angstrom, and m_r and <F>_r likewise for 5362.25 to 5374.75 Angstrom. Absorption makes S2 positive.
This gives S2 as 2.17 Angstrom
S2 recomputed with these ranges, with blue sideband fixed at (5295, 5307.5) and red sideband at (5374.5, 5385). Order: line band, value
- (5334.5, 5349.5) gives 1.62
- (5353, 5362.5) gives 0.19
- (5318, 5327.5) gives 0.52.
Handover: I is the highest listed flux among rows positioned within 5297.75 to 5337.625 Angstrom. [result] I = 14.58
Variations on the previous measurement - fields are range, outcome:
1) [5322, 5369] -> 15.05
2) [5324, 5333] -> 12.99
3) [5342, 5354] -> 14.7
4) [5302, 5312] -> 14.26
